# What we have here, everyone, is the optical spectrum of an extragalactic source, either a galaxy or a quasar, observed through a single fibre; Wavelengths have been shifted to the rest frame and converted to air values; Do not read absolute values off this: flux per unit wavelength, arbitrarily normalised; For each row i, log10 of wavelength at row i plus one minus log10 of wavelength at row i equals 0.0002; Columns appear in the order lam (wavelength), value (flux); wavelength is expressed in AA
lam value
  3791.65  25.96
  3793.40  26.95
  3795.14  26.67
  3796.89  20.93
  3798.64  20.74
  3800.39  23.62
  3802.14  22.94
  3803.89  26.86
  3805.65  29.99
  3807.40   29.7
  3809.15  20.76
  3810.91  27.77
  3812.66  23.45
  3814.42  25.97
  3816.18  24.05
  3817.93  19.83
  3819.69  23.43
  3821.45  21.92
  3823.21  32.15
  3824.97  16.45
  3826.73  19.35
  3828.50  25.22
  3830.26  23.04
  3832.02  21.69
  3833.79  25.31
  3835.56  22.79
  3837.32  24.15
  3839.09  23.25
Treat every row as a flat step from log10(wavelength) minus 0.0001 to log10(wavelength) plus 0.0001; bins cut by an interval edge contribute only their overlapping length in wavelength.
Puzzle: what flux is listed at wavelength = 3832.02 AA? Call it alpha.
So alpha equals 21.69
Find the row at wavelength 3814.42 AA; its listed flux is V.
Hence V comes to 25.97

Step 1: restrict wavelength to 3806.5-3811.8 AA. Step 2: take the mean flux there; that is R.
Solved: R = 26.1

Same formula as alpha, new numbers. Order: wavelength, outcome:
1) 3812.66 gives 23.45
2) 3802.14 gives 22.94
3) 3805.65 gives 29.99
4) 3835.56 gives 22.79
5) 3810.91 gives 27.77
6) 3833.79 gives 25.31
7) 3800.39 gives 23.62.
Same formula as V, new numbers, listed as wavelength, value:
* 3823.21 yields 32.15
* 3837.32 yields 24.15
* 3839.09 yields 23.25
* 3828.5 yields 25.22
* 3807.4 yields 29.7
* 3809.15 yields 20.76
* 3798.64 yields 20.74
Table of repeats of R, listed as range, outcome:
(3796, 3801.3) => 21.8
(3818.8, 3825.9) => 23.5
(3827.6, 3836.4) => 23.6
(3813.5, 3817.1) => 24.9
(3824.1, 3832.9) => 21.2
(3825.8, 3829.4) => 22.2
